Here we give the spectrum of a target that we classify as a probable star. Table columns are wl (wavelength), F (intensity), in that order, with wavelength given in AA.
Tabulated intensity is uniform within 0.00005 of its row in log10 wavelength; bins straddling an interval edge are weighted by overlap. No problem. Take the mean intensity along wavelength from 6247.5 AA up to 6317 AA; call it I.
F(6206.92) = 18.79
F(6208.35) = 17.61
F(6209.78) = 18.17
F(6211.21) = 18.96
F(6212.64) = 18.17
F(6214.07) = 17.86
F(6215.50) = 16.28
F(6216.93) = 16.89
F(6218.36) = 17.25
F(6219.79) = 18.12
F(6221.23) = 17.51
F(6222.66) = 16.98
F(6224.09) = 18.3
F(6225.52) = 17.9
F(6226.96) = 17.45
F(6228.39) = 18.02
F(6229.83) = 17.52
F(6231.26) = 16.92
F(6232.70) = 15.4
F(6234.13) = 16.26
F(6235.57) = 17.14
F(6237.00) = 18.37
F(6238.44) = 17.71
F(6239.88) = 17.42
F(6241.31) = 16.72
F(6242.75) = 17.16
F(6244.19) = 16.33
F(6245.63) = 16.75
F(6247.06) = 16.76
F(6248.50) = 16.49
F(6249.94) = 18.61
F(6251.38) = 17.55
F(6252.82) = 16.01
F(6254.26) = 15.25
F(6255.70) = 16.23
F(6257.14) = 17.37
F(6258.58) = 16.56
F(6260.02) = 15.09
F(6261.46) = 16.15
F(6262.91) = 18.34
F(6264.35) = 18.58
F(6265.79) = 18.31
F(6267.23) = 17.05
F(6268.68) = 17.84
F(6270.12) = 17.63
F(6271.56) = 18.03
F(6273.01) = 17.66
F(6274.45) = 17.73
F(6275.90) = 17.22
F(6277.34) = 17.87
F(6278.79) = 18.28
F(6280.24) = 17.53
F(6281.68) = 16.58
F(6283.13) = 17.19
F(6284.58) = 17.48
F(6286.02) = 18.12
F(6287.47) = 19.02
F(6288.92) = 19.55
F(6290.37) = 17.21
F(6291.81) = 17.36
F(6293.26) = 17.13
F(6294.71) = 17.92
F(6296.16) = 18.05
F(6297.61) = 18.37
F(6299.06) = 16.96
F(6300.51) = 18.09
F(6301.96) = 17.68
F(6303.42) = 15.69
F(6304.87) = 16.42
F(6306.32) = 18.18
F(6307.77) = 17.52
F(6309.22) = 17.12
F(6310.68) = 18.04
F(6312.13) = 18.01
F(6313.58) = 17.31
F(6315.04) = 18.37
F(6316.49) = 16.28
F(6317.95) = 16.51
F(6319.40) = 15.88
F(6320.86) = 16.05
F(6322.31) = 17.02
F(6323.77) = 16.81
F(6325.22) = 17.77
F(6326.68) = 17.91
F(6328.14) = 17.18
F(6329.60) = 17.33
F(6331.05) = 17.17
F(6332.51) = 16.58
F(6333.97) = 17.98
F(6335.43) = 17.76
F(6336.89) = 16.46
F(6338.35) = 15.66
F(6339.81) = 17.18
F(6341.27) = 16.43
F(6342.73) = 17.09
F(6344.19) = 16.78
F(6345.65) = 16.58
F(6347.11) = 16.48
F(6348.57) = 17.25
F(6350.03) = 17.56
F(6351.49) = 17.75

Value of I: 17.4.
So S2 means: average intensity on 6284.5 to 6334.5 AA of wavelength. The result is 17.4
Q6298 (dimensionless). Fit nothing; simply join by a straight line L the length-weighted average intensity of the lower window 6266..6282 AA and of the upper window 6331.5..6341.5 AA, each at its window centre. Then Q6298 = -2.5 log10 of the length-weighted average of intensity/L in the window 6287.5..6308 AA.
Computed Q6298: -0.02 mag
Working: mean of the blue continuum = 17.6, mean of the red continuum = 16.9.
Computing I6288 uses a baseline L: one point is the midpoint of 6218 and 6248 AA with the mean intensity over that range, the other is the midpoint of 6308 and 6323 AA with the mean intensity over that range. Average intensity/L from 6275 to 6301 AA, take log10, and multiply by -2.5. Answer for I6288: -0.040 mag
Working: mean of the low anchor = 17.2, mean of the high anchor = 17.1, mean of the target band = 17.8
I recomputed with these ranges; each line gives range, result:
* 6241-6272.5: 17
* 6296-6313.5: 17.5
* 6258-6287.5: 17.5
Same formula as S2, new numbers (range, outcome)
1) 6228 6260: 16.9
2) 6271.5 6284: 17.5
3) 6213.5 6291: 17.3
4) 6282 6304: 17.7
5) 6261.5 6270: 17.8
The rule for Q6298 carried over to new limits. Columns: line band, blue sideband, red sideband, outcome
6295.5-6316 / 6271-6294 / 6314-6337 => -0.01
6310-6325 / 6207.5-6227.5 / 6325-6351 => 0.01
